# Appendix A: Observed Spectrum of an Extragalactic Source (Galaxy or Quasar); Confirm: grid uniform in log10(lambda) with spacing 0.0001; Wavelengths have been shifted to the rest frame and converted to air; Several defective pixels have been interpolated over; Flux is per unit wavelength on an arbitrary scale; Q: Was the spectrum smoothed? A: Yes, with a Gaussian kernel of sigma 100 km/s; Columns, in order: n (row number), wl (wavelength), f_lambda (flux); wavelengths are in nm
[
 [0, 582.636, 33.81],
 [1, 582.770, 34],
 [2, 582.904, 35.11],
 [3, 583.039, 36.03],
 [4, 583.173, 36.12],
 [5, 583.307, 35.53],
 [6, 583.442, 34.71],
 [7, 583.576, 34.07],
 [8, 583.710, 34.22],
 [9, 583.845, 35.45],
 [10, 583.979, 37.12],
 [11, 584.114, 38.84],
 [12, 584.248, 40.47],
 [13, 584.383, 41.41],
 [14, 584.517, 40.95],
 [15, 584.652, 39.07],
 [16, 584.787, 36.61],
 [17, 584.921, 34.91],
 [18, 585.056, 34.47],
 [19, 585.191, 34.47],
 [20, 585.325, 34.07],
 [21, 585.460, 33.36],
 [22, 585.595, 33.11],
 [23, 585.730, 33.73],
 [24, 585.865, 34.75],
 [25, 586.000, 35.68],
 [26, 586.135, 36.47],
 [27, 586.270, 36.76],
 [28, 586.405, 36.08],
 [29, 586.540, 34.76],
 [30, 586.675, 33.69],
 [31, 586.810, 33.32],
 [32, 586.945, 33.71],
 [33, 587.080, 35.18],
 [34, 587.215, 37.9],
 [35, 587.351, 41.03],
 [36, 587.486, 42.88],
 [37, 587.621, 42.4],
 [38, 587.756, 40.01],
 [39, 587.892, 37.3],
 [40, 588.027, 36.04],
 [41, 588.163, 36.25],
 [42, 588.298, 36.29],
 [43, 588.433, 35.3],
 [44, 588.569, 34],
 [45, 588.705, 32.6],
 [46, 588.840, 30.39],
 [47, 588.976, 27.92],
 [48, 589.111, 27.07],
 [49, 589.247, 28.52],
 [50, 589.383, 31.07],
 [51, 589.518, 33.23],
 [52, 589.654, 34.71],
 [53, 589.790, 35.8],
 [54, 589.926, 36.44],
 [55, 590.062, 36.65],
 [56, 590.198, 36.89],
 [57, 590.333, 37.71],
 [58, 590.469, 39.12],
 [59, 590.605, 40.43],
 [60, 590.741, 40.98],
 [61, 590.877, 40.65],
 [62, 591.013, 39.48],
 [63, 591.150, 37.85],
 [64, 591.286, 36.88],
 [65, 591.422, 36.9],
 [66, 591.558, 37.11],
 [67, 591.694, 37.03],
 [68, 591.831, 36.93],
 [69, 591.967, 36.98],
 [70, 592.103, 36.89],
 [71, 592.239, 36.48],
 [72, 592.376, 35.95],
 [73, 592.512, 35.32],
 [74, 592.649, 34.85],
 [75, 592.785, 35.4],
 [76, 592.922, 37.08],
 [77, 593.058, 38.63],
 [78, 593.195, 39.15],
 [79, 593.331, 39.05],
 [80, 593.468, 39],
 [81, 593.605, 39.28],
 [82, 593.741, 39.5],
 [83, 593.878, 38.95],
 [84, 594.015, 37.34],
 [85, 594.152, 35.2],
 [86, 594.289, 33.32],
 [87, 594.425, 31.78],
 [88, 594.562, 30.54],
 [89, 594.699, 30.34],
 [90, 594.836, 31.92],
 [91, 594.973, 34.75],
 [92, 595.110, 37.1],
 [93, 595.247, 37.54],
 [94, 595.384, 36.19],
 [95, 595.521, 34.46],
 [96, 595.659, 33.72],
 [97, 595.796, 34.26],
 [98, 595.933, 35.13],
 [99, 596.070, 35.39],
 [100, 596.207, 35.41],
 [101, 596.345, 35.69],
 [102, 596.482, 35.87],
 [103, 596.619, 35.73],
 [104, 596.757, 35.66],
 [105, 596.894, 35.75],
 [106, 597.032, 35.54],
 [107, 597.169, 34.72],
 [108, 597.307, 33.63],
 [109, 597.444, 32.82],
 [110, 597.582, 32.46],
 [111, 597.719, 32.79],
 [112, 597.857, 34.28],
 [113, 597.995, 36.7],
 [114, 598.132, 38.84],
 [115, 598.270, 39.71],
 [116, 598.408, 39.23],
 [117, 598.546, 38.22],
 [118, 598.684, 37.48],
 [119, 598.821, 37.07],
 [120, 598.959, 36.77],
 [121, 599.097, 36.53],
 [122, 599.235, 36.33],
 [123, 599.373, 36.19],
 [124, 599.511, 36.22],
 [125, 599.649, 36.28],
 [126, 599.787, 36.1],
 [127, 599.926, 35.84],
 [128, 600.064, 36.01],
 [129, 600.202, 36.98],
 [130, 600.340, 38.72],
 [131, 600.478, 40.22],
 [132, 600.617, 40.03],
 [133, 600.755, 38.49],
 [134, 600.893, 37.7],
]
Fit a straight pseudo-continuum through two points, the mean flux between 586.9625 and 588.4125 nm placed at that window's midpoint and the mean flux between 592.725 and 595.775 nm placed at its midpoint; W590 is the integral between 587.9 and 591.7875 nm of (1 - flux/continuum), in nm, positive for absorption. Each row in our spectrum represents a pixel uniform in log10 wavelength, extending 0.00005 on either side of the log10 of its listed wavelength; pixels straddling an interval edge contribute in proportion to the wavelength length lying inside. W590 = 0.20 nm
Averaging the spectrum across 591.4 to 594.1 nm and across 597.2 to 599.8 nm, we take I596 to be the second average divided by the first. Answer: 0.97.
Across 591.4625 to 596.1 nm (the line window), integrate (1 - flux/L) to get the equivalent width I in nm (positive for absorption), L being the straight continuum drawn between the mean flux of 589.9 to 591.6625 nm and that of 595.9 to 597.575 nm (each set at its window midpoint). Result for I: 0.08 nm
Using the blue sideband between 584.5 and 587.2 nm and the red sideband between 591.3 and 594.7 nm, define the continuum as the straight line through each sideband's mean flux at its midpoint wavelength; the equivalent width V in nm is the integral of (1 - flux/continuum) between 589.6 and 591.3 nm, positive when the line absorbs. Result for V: -0.09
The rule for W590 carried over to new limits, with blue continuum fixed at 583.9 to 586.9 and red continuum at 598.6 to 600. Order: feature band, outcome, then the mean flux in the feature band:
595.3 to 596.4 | 0.040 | 35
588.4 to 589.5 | 0.163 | 30.8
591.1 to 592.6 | -0.019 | 36.7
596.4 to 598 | 0.081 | 34.6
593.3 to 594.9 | 0.039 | 35.4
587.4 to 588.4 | -0.070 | 38.7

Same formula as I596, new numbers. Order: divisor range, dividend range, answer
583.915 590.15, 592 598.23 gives 1.00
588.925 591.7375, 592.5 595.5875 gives 1.00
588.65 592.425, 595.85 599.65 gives 1.01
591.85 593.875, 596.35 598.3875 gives 0.95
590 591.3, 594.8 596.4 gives 0.91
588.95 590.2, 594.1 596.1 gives 1.04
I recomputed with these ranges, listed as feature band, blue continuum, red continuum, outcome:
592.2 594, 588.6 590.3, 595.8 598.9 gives -0.181 nm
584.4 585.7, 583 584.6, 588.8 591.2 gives 0.033 nm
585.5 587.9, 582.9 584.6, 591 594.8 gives 0.018 nm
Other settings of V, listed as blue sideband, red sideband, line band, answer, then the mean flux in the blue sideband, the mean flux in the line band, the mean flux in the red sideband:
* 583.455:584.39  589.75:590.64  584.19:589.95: 0.28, 37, 35.4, 37.5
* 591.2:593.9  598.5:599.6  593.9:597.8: 0.27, 37.4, 34.5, 36.8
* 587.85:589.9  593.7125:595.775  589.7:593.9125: -0.47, 33.1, 37.7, 34.7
